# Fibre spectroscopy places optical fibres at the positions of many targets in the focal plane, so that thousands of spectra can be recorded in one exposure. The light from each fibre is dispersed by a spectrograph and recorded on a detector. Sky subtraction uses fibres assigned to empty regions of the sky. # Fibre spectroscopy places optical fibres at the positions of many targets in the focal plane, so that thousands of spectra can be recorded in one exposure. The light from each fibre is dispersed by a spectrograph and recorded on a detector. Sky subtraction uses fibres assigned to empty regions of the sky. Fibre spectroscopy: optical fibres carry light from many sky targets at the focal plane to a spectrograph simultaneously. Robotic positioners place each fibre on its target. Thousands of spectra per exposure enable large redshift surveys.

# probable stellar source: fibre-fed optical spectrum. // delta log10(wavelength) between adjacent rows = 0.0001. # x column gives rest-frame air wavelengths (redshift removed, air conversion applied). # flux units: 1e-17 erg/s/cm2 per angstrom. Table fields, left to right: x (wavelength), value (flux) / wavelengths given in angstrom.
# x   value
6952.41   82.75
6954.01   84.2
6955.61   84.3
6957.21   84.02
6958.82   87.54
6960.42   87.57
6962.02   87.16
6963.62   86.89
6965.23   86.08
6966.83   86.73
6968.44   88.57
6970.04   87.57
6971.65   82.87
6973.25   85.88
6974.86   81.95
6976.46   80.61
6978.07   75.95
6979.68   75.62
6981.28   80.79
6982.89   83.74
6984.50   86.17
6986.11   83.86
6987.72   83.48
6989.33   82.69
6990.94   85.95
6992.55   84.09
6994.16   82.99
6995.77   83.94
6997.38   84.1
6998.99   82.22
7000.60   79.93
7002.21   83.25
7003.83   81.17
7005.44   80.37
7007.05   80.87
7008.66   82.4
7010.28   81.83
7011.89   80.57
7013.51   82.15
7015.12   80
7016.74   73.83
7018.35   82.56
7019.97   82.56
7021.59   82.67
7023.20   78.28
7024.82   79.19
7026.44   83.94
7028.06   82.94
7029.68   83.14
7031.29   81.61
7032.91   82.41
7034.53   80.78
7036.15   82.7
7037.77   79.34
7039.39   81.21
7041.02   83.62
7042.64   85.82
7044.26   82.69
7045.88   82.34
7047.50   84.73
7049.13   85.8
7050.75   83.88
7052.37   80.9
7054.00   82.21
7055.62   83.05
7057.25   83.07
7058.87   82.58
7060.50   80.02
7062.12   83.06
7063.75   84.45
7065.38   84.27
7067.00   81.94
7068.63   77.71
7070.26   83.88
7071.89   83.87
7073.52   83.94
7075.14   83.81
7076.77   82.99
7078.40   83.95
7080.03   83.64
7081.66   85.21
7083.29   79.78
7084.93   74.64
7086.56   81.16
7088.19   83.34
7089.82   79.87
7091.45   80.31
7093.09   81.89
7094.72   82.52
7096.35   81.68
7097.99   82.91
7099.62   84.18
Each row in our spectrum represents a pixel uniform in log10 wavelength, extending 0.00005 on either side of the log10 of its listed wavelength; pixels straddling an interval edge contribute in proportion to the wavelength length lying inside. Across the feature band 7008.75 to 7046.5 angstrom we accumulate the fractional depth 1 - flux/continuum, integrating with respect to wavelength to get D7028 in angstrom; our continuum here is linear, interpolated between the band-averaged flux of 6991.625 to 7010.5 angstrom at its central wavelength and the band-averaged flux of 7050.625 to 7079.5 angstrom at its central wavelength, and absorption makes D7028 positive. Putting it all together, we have 0.4 angstrom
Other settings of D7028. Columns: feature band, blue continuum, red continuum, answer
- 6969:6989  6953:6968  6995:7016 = 0.4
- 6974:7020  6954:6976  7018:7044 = 1.2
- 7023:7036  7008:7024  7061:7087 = -0.1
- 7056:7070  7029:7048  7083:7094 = -0.1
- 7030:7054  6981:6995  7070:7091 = 0.1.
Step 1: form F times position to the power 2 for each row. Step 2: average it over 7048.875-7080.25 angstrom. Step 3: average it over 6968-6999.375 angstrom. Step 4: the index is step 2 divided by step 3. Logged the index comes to 1.02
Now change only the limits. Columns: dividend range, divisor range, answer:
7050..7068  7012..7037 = 1.03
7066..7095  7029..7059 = 1.00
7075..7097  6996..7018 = 1.03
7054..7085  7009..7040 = 1.03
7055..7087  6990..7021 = 1.03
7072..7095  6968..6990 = 1.02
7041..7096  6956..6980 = 1.01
